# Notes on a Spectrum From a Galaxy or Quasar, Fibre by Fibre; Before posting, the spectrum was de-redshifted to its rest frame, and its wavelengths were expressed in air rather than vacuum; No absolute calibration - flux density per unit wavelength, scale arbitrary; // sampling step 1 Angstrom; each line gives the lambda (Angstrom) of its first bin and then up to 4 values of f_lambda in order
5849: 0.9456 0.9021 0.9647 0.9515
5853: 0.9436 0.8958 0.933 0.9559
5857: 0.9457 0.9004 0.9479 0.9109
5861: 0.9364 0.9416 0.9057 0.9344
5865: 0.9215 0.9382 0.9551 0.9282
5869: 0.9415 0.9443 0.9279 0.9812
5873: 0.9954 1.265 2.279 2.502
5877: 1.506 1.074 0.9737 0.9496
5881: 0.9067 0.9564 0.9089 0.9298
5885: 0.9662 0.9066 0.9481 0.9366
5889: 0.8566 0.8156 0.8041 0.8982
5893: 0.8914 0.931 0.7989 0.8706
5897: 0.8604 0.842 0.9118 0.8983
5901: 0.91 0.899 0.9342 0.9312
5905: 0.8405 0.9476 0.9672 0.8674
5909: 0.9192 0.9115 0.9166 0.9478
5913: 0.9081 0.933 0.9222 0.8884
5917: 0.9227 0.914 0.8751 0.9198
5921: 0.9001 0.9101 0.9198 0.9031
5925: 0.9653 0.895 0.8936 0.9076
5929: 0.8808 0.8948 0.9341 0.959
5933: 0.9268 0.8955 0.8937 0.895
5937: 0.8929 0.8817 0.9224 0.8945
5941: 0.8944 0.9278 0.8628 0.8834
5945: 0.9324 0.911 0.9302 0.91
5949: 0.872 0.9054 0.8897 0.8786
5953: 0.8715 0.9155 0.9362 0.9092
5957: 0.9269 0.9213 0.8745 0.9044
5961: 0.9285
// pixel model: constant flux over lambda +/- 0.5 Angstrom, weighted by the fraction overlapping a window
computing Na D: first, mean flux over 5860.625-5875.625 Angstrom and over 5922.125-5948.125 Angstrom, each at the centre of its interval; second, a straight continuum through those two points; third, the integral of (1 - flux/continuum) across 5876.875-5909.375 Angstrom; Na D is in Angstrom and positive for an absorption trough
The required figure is 2.8 Angstrom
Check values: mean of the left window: 1.07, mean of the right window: 0.908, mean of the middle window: 0.919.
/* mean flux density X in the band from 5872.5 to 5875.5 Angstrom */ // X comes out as 1.51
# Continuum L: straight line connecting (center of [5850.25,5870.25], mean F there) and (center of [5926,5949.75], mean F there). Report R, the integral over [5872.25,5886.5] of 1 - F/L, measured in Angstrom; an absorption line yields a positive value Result -4.48 Angstrom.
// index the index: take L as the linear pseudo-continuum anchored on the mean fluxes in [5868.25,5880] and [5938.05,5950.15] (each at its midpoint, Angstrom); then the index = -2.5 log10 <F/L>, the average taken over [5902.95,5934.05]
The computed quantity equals 0.14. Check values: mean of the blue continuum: 1.28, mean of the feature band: 0.914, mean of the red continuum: 0.903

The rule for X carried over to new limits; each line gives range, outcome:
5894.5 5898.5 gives 0.843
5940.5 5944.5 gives 0.892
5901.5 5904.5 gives 0.921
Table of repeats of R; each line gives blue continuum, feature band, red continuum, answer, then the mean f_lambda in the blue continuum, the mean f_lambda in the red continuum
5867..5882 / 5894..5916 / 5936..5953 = 3.5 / 1.21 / 0.898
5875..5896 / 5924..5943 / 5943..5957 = 0.7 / 1.05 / 0.903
